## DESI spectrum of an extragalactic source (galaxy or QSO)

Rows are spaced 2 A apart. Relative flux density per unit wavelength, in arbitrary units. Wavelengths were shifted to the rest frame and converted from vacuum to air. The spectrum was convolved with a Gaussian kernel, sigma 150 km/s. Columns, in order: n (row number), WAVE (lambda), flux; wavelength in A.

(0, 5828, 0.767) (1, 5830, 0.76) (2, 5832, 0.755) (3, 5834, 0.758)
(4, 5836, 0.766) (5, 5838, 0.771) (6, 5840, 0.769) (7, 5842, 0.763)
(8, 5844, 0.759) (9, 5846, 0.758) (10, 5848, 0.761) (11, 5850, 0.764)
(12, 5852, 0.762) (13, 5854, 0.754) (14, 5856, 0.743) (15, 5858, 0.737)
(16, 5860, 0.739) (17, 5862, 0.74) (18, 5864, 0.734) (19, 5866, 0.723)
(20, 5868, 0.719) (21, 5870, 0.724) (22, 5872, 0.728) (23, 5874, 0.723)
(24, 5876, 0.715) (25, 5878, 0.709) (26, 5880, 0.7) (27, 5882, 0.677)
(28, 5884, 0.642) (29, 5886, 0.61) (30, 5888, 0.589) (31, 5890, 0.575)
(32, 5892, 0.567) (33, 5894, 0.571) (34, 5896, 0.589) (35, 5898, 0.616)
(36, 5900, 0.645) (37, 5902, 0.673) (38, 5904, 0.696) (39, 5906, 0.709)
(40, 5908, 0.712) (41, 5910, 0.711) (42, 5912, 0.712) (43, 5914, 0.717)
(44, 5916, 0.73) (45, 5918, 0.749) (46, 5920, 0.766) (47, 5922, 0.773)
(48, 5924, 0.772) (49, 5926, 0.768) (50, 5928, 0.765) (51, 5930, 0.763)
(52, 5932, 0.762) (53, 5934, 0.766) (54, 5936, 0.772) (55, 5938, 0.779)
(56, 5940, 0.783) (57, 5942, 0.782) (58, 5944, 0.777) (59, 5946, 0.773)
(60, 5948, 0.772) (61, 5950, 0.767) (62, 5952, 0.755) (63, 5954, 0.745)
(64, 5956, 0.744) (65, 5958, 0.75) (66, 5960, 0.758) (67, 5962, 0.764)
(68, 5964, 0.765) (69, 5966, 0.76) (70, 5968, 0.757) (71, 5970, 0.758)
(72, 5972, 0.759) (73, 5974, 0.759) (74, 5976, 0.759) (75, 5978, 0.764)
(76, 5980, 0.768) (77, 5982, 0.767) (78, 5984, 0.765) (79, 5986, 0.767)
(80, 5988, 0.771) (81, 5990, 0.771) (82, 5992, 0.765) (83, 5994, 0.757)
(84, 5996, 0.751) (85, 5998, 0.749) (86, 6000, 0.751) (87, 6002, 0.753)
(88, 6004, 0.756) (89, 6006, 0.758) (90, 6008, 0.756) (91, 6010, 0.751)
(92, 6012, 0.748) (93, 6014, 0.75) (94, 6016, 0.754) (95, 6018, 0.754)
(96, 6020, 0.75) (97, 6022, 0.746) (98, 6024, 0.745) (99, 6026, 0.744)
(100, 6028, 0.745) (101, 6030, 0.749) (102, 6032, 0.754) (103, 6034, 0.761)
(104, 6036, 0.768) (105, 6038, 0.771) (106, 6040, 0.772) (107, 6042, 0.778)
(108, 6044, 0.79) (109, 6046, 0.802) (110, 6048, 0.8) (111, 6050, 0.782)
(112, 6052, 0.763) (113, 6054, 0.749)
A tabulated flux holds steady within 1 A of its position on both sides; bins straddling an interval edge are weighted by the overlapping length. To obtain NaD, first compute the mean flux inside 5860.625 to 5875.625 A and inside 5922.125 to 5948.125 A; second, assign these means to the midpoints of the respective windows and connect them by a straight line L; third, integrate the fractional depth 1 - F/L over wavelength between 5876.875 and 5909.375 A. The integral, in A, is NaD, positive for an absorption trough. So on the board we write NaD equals 4.4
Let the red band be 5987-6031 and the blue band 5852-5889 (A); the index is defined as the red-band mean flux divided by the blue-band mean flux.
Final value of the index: 1.1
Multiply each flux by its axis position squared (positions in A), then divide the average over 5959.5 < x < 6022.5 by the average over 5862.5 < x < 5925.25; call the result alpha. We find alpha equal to 1.14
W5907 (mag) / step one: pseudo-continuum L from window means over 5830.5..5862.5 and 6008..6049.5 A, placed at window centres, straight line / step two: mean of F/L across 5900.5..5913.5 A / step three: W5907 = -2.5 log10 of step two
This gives 0.09 mag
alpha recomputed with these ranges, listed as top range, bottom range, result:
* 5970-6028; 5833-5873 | 1.06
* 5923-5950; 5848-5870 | 1.07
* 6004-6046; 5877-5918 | 1.20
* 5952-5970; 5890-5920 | 1.15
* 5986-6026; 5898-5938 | 1.06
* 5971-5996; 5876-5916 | 1.20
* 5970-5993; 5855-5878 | 1.09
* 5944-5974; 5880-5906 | 1.24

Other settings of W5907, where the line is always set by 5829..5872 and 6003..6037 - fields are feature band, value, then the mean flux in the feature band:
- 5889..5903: 0.23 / 0.605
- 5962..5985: -0.01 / 0.762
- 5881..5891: 0.21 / 0.619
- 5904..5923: 0.03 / 0.729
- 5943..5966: -0.01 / 0.761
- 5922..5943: -0.03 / 0.771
